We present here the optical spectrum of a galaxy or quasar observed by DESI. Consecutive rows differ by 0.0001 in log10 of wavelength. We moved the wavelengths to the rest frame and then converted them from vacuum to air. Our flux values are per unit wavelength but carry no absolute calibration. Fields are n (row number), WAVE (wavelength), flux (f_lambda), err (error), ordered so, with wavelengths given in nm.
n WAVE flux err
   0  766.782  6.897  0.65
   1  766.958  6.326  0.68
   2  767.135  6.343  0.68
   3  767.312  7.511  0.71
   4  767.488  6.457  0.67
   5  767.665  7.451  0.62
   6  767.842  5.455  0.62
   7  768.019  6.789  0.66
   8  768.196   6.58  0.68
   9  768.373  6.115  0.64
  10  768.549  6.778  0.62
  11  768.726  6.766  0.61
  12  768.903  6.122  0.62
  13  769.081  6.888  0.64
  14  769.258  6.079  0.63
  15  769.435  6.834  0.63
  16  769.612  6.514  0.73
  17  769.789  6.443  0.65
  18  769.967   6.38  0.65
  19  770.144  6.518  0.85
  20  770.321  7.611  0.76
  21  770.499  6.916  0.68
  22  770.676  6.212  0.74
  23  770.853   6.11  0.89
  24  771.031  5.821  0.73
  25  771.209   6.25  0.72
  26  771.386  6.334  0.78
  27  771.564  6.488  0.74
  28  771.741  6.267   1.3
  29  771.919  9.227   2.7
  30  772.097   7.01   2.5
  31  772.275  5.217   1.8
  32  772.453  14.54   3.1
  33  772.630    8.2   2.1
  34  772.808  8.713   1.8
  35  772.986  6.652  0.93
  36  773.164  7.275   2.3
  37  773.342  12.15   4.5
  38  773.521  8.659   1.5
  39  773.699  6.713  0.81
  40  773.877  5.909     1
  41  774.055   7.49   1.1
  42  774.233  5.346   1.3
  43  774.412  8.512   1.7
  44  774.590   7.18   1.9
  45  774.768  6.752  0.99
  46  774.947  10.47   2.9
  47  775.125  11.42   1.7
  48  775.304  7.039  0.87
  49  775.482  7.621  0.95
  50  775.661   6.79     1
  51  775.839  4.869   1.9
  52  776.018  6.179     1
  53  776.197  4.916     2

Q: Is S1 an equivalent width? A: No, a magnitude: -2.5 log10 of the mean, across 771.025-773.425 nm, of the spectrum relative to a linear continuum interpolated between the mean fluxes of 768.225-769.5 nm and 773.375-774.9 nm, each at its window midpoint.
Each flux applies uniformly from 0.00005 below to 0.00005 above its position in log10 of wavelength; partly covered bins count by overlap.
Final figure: -0.126 mag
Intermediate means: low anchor 6.51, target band 7.93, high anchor 7.35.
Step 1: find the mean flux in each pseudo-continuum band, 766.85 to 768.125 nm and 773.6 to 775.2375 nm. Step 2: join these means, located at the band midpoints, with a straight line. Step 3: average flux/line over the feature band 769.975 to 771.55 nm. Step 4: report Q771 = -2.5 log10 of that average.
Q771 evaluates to 0.11 mag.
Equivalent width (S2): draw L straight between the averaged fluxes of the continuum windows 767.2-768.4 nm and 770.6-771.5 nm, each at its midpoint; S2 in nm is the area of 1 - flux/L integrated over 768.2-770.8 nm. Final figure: -0.08 nm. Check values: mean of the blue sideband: 6.64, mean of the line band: 6.58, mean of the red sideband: 6.15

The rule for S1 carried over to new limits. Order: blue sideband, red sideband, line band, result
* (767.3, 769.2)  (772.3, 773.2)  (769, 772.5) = 0.15 mag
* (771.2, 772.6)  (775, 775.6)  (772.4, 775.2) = -0.02 mag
